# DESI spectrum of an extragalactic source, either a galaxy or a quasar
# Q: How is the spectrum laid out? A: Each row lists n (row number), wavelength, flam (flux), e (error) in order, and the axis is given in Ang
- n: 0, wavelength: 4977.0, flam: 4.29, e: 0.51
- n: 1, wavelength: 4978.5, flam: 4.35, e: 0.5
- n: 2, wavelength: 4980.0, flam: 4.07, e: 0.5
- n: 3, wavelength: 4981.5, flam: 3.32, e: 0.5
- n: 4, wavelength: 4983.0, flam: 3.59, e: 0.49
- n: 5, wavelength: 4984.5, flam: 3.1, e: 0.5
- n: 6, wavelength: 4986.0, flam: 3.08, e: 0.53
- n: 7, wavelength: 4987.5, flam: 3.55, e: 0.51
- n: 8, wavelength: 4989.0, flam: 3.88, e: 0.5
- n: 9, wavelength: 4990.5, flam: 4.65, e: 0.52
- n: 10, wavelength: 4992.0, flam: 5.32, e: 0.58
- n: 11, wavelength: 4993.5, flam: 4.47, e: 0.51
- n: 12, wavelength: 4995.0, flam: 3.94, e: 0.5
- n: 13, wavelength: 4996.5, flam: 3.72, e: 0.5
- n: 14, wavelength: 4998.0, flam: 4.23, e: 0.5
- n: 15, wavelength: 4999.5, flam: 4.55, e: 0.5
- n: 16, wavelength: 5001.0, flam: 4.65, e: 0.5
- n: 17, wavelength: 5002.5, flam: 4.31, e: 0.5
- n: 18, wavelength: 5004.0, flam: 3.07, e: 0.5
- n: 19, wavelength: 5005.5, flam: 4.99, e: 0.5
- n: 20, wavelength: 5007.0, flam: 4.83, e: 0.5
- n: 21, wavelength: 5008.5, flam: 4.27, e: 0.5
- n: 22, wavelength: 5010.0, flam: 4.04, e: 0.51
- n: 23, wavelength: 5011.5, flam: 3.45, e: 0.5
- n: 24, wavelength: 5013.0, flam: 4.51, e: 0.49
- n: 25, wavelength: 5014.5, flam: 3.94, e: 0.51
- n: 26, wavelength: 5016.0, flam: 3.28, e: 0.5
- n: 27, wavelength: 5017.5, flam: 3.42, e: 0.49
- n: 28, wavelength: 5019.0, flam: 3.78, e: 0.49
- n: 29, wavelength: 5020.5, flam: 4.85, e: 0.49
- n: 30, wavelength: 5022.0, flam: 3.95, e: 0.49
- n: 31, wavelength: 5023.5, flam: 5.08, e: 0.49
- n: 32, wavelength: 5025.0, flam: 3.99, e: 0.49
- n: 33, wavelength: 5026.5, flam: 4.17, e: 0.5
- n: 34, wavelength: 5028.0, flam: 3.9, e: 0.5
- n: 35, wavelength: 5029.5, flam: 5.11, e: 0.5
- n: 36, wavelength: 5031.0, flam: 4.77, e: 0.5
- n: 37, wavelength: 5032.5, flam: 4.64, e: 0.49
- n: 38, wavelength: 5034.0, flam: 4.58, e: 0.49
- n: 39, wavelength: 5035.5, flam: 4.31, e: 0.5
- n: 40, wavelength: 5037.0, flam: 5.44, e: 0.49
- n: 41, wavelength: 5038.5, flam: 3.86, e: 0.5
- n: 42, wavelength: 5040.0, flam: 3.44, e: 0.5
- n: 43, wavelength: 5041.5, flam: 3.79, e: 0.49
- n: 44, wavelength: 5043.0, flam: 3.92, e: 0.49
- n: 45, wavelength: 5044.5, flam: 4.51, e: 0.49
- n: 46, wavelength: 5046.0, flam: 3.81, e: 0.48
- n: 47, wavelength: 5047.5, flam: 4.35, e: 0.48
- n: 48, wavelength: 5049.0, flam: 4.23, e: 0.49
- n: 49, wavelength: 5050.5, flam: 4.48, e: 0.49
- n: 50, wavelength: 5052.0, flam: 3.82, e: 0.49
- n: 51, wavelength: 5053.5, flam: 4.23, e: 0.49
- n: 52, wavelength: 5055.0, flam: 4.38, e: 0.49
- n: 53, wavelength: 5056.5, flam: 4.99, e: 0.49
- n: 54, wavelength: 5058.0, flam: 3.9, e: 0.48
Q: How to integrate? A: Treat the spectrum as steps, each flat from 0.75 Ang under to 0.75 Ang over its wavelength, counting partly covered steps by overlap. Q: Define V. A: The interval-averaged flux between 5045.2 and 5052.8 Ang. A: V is 4.14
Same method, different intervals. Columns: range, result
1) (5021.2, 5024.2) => 4.51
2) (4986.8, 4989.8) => 3.73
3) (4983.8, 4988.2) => 3.24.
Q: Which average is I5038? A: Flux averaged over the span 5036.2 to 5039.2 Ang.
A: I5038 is 4.66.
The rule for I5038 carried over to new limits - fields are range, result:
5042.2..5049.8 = 4.16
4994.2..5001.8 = 4.22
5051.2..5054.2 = 4.03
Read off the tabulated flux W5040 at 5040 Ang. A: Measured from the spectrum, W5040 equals 3.44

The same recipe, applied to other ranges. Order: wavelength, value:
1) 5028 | 3.9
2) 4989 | 3.88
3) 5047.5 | 4.35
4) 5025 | 3.99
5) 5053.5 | 4.23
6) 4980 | 4.07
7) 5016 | 3.28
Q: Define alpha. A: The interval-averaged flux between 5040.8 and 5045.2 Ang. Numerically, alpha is 4.07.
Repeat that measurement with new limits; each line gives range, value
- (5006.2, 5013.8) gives 4.22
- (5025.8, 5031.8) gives 4.49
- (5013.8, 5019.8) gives 3.61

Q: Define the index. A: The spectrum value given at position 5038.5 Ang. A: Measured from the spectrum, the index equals 3.86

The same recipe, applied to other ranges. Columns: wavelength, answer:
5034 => 4.58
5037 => 5.44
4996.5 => 3.72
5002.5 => 4.31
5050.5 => 4.48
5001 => 4.65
